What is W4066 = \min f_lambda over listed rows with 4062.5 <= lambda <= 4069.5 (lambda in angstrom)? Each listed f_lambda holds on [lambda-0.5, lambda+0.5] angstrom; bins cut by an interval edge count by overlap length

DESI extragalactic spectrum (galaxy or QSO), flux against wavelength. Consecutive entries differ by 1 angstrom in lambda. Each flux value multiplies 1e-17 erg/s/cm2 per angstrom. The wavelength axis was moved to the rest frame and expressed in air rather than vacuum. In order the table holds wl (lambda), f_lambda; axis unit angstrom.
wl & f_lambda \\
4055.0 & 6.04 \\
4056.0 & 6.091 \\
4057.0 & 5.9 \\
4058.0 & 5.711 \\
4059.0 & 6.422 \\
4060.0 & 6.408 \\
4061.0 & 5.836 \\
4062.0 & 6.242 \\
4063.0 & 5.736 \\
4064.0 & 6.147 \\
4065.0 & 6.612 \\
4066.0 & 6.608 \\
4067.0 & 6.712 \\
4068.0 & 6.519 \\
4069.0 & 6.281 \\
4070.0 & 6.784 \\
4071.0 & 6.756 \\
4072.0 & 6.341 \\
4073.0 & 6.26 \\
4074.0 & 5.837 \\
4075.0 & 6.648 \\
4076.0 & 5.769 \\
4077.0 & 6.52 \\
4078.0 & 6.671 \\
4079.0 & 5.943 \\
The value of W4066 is 5.736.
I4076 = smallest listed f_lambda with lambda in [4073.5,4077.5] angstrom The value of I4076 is 5.769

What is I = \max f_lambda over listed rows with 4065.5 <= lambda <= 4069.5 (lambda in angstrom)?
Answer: 6.712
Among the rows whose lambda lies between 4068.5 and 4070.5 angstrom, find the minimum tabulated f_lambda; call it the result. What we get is 6.281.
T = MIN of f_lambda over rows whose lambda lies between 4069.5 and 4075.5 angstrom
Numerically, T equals 5.837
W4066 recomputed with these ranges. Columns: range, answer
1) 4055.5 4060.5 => 5.711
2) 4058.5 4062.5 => 5.836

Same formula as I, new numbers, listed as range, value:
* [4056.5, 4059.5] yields 6.422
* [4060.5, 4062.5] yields 6.242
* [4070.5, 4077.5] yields 6.756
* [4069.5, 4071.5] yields 6.784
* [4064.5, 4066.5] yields 6.612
